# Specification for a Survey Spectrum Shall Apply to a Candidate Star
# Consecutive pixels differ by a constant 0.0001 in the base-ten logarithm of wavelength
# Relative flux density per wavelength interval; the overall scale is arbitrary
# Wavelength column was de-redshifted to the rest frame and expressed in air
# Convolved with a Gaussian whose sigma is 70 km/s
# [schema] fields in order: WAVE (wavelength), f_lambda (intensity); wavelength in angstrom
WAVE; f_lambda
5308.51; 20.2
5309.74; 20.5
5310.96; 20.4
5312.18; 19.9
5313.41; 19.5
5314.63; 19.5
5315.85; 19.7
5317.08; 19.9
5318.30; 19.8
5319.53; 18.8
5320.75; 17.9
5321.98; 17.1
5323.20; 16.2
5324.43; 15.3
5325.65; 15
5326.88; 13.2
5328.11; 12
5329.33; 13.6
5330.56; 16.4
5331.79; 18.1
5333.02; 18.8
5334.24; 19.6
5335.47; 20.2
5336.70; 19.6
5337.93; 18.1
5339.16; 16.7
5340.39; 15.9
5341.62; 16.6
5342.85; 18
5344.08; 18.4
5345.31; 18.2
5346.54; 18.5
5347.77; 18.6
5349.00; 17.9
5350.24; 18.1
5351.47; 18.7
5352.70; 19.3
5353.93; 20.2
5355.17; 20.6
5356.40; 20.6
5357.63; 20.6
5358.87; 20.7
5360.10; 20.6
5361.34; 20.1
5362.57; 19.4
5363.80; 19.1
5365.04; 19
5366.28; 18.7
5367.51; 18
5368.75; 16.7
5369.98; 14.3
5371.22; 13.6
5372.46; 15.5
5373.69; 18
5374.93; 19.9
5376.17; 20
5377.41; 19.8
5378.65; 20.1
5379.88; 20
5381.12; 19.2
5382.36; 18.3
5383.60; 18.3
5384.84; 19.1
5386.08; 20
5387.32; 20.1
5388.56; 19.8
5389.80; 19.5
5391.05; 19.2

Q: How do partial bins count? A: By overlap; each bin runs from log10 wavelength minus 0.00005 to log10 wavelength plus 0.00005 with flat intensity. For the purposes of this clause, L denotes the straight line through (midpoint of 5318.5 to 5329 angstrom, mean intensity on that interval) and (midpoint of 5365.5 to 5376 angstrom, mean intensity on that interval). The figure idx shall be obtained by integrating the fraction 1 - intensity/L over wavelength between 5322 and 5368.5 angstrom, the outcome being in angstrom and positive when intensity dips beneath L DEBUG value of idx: -4.8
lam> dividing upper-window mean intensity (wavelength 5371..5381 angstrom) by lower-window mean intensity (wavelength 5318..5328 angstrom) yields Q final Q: 1.14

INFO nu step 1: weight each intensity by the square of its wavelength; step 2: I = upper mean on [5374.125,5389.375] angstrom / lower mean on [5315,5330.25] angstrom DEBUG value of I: 1.20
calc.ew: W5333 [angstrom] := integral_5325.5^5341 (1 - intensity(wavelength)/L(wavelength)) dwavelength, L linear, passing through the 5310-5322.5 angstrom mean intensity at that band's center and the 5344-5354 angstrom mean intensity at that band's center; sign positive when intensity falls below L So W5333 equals 1.8 angstrom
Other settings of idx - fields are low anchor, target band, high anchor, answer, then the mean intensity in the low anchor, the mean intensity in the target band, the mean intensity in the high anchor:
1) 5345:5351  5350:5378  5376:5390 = 0.1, 18.3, 18.8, 19.5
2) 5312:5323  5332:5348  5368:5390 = 0.5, 19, 18.2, 18.4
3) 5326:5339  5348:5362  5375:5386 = -1.3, 16.9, 19.7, 19.4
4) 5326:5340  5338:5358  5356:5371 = -0.8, 16.9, 18.5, 18.8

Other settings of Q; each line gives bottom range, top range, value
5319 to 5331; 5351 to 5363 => 1.30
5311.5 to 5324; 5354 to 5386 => 1.00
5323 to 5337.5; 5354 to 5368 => 1.20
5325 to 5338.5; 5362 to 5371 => 1.05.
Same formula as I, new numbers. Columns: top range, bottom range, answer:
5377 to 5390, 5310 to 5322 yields 1.03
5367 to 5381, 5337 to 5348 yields 1.02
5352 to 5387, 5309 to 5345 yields 1.08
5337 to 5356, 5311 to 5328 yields 1.04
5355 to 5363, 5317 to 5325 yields 1.17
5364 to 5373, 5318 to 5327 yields 1.01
